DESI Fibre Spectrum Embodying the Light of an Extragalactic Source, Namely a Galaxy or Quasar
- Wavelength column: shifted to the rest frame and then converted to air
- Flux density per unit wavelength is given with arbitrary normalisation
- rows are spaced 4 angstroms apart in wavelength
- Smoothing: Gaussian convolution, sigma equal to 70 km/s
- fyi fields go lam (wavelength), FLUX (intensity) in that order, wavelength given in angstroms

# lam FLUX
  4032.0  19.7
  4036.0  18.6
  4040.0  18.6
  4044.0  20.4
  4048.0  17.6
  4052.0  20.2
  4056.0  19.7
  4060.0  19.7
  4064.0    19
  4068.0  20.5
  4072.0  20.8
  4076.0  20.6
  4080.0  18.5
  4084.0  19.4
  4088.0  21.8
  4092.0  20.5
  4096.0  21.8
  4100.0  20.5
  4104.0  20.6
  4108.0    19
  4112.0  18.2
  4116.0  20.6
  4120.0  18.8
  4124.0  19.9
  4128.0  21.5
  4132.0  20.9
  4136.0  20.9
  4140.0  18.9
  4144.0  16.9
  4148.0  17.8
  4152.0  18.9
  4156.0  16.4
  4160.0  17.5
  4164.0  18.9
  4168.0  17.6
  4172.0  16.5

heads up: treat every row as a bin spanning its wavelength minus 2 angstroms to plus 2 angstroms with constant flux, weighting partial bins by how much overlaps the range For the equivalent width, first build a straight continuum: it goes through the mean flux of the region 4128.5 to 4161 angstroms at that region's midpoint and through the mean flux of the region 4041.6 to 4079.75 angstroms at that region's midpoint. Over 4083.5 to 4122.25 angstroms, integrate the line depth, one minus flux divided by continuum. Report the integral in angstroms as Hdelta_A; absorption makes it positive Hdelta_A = -1.85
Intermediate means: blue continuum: 19.8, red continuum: 18.7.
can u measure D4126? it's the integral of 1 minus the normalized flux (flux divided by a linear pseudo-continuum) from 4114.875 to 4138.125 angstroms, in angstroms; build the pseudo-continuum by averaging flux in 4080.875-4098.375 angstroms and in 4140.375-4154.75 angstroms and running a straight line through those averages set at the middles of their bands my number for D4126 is -1.8 angstroms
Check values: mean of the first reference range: 20.7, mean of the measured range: 20.4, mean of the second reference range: 17.9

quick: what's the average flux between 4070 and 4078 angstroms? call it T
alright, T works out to 20.7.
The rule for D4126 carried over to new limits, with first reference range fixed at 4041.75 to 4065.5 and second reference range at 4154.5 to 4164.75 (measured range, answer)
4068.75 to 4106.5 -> -3.35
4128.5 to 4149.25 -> -1.64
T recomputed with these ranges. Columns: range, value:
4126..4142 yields 20.5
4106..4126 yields 19.3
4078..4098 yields 20.4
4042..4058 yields 19.5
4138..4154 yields 18.1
